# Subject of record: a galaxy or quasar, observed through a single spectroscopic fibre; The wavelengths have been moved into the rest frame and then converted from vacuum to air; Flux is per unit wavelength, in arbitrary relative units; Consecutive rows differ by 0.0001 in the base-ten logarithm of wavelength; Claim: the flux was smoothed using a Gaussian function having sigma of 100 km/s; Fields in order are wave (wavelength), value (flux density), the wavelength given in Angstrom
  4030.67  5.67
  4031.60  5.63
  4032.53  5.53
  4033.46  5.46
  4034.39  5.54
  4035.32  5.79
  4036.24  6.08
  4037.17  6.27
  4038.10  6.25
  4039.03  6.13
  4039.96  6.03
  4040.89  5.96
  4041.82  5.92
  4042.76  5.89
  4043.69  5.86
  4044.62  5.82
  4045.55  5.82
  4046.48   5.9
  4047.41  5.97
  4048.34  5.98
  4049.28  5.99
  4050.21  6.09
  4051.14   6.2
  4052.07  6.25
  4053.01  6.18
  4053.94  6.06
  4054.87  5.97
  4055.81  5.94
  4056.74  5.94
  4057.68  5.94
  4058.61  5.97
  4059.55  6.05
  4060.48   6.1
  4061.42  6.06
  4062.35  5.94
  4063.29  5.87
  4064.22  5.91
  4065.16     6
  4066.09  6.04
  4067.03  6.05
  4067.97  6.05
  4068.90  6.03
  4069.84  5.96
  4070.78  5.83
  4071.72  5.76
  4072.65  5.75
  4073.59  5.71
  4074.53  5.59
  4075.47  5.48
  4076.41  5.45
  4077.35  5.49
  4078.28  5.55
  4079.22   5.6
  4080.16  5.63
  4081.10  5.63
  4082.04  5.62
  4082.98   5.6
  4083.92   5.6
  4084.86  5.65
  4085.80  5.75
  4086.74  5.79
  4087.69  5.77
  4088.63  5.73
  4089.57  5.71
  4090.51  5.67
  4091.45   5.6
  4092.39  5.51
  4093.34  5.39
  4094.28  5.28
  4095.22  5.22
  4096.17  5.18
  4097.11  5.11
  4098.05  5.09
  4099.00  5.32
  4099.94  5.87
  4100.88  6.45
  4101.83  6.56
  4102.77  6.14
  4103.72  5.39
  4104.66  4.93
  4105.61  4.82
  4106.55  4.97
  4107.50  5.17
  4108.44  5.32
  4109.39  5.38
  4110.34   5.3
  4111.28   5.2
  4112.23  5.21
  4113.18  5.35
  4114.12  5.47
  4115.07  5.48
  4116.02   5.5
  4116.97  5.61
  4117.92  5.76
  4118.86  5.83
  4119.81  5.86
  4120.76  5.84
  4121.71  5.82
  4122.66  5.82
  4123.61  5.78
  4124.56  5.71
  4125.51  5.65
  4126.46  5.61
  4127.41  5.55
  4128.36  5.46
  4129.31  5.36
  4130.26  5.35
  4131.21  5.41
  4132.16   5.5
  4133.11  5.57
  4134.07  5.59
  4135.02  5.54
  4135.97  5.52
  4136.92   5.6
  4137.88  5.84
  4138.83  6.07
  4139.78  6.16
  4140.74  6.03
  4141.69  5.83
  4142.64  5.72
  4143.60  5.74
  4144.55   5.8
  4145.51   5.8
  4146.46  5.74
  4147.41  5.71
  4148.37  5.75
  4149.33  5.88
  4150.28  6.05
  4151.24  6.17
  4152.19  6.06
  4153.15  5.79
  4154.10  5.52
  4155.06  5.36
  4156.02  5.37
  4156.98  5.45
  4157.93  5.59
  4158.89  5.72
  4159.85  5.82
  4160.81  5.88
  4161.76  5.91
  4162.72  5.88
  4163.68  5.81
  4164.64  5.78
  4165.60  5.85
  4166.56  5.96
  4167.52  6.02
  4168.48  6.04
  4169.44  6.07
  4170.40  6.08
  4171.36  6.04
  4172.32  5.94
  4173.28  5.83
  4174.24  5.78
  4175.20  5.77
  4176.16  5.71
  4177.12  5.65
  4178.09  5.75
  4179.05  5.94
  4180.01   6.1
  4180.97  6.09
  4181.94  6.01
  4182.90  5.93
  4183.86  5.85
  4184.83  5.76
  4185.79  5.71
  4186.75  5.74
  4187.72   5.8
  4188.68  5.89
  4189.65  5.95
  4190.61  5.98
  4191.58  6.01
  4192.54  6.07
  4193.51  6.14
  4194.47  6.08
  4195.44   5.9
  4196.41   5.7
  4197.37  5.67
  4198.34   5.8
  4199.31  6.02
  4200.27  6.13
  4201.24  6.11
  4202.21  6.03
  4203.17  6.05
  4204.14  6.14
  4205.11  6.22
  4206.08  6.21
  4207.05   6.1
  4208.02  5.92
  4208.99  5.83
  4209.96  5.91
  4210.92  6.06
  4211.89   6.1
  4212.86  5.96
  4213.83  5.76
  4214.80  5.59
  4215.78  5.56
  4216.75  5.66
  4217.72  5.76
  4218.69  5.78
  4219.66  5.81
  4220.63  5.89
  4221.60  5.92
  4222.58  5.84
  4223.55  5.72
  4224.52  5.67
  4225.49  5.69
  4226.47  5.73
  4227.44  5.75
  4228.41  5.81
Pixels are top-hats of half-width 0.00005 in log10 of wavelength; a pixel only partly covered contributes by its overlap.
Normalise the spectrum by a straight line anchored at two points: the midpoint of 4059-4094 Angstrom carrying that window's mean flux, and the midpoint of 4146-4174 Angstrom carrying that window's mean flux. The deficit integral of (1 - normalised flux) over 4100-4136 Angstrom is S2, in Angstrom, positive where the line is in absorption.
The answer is 1.5 Angstrom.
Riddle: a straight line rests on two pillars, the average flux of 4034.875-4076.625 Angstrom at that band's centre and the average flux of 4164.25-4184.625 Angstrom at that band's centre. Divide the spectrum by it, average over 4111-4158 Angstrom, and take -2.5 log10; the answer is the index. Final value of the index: 0.05 mag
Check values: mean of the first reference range 5.95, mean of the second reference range 5.91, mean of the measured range 5.67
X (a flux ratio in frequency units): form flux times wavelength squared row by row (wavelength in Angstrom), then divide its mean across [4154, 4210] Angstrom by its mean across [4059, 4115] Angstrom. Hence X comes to 1.10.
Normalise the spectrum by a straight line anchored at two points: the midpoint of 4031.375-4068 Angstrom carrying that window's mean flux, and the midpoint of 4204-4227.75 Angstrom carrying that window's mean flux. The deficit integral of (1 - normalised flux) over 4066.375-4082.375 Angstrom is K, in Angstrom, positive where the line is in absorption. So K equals 0.6 Angstrom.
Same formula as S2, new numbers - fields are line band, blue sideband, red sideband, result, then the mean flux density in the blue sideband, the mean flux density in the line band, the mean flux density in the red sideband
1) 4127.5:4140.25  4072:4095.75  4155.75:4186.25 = 0.3 Angstrom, 5.59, 5.61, 5.85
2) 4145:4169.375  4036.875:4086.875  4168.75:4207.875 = 0.5 Angstrom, 5.89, 5.8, 5.94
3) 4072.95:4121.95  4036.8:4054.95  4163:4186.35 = 3.6 Angstrom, 6.03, 5.54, 5.89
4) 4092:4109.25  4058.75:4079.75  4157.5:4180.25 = 1.2 Angstrom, 5.83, 5.43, 5.87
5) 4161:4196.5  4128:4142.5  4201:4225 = -0.7 Angstrom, 5.66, 5.91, 5.9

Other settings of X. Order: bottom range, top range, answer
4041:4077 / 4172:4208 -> 1.07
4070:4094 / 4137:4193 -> 1.08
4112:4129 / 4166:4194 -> 1.08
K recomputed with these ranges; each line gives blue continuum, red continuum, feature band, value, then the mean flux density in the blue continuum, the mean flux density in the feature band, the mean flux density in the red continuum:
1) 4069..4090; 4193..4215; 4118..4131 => 0.3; 5.67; 5.66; 5.98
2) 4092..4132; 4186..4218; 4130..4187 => -0.8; 5.5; 5.8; 5.93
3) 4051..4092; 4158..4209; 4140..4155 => 0.2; 5.83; 5.83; 5.93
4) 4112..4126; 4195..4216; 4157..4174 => -0.2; 5.65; 5.88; 5.95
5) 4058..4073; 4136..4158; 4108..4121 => 0.8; 5.96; 5.5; 5.78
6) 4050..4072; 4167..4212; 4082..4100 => 1.4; 6.01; 5.51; 5.95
